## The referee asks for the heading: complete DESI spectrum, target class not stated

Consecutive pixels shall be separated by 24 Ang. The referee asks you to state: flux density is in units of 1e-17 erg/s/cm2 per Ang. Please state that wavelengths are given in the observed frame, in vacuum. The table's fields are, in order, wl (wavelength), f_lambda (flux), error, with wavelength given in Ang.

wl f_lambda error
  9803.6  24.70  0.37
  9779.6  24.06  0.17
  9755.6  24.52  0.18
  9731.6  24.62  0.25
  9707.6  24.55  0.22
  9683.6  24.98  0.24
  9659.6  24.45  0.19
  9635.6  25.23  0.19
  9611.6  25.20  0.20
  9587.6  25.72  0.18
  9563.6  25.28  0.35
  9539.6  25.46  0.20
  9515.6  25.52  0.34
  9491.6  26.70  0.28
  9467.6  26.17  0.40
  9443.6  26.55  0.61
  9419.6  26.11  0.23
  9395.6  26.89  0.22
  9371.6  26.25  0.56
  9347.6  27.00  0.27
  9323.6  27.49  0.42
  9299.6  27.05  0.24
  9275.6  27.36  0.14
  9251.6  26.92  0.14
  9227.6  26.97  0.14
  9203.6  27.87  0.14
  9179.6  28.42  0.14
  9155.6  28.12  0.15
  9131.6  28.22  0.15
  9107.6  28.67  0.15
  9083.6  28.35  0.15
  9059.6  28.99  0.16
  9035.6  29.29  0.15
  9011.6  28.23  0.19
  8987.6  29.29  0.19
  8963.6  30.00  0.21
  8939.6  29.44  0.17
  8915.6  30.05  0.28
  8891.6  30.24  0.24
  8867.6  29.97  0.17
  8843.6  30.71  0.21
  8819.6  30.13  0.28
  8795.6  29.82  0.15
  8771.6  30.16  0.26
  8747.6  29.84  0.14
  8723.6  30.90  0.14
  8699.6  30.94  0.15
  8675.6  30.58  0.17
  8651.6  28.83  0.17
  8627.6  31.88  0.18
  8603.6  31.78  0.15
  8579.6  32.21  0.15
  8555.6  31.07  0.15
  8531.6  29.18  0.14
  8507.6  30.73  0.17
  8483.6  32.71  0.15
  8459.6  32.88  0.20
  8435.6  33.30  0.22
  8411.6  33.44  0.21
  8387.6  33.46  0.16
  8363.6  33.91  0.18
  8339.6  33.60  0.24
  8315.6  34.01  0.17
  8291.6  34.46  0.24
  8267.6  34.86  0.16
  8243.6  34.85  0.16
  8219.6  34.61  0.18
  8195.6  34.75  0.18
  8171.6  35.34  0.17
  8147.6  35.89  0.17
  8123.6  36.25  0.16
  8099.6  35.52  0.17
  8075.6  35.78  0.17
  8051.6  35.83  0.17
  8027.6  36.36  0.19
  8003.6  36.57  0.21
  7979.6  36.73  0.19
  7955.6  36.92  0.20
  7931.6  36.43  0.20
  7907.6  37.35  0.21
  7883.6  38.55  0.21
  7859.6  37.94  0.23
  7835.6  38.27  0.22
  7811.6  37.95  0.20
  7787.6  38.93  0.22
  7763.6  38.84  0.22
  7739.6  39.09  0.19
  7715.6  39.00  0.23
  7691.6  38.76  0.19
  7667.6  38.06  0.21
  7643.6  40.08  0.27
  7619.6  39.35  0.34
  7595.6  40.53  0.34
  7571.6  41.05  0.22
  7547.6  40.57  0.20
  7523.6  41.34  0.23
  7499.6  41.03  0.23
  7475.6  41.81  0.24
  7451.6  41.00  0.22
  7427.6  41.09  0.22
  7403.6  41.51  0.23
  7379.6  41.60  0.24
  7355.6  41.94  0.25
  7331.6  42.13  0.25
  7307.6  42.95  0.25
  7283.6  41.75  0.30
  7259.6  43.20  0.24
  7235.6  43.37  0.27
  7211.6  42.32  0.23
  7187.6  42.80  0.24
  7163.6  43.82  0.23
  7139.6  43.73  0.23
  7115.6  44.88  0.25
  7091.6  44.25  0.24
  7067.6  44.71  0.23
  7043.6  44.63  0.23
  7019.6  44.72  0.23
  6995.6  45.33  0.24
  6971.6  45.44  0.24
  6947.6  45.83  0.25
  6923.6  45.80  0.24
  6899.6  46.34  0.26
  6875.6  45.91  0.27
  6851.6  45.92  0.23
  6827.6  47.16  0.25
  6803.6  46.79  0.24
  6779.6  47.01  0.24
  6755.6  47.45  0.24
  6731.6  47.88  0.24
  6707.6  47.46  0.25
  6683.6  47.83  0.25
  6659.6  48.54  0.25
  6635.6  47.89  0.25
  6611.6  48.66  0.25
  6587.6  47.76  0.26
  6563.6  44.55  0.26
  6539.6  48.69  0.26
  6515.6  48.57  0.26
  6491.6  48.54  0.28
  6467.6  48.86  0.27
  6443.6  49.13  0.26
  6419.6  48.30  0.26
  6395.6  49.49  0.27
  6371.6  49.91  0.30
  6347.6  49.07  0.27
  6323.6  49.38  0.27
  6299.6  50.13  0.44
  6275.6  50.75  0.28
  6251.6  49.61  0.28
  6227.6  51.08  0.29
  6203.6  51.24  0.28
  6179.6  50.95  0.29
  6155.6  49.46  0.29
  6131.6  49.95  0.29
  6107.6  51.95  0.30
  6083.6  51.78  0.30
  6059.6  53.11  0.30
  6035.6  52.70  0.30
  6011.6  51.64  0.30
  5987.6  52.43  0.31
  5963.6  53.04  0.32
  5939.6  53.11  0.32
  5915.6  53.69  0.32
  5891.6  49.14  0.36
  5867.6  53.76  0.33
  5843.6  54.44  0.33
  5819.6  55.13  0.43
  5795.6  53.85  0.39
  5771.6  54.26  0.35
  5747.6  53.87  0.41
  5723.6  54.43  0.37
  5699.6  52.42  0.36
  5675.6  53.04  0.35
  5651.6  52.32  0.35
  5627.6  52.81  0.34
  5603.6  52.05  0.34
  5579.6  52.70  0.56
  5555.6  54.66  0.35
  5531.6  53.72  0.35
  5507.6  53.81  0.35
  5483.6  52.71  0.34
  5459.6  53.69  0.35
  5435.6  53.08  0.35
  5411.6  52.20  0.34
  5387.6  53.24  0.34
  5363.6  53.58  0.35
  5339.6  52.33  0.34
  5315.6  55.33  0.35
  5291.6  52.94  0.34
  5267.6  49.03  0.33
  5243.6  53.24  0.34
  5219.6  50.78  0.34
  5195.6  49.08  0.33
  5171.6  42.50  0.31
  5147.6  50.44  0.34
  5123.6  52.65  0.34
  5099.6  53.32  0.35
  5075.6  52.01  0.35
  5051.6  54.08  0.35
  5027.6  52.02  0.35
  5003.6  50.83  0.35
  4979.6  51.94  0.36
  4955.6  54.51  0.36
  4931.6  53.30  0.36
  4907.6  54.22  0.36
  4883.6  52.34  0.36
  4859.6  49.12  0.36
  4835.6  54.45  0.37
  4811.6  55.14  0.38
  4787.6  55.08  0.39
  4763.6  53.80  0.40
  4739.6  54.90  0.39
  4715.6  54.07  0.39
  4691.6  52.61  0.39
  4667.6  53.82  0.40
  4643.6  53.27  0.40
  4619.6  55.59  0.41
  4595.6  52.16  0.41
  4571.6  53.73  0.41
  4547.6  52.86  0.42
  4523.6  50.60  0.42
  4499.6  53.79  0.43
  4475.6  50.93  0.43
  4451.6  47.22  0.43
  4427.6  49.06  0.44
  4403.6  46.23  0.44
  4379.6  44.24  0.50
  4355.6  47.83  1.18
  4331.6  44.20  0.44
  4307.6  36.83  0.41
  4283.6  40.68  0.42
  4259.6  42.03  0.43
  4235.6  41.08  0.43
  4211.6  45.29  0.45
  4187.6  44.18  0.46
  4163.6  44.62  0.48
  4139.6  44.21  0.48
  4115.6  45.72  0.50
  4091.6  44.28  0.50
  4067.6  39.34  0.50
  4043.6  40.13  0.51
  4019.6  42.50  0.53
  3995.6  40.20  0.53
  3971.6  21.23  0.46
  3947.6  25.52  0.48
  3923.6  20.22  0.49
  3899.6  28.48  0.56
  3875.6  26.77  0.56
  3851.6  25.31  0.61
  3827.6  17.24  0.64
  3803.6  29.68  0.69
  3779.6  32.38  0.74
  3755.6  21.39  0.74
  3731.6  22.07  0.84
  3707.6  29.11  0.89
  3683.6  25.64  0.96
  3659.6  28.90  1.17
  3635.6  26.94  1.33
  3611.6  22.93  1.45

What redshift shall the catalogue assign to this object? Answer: 0.000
